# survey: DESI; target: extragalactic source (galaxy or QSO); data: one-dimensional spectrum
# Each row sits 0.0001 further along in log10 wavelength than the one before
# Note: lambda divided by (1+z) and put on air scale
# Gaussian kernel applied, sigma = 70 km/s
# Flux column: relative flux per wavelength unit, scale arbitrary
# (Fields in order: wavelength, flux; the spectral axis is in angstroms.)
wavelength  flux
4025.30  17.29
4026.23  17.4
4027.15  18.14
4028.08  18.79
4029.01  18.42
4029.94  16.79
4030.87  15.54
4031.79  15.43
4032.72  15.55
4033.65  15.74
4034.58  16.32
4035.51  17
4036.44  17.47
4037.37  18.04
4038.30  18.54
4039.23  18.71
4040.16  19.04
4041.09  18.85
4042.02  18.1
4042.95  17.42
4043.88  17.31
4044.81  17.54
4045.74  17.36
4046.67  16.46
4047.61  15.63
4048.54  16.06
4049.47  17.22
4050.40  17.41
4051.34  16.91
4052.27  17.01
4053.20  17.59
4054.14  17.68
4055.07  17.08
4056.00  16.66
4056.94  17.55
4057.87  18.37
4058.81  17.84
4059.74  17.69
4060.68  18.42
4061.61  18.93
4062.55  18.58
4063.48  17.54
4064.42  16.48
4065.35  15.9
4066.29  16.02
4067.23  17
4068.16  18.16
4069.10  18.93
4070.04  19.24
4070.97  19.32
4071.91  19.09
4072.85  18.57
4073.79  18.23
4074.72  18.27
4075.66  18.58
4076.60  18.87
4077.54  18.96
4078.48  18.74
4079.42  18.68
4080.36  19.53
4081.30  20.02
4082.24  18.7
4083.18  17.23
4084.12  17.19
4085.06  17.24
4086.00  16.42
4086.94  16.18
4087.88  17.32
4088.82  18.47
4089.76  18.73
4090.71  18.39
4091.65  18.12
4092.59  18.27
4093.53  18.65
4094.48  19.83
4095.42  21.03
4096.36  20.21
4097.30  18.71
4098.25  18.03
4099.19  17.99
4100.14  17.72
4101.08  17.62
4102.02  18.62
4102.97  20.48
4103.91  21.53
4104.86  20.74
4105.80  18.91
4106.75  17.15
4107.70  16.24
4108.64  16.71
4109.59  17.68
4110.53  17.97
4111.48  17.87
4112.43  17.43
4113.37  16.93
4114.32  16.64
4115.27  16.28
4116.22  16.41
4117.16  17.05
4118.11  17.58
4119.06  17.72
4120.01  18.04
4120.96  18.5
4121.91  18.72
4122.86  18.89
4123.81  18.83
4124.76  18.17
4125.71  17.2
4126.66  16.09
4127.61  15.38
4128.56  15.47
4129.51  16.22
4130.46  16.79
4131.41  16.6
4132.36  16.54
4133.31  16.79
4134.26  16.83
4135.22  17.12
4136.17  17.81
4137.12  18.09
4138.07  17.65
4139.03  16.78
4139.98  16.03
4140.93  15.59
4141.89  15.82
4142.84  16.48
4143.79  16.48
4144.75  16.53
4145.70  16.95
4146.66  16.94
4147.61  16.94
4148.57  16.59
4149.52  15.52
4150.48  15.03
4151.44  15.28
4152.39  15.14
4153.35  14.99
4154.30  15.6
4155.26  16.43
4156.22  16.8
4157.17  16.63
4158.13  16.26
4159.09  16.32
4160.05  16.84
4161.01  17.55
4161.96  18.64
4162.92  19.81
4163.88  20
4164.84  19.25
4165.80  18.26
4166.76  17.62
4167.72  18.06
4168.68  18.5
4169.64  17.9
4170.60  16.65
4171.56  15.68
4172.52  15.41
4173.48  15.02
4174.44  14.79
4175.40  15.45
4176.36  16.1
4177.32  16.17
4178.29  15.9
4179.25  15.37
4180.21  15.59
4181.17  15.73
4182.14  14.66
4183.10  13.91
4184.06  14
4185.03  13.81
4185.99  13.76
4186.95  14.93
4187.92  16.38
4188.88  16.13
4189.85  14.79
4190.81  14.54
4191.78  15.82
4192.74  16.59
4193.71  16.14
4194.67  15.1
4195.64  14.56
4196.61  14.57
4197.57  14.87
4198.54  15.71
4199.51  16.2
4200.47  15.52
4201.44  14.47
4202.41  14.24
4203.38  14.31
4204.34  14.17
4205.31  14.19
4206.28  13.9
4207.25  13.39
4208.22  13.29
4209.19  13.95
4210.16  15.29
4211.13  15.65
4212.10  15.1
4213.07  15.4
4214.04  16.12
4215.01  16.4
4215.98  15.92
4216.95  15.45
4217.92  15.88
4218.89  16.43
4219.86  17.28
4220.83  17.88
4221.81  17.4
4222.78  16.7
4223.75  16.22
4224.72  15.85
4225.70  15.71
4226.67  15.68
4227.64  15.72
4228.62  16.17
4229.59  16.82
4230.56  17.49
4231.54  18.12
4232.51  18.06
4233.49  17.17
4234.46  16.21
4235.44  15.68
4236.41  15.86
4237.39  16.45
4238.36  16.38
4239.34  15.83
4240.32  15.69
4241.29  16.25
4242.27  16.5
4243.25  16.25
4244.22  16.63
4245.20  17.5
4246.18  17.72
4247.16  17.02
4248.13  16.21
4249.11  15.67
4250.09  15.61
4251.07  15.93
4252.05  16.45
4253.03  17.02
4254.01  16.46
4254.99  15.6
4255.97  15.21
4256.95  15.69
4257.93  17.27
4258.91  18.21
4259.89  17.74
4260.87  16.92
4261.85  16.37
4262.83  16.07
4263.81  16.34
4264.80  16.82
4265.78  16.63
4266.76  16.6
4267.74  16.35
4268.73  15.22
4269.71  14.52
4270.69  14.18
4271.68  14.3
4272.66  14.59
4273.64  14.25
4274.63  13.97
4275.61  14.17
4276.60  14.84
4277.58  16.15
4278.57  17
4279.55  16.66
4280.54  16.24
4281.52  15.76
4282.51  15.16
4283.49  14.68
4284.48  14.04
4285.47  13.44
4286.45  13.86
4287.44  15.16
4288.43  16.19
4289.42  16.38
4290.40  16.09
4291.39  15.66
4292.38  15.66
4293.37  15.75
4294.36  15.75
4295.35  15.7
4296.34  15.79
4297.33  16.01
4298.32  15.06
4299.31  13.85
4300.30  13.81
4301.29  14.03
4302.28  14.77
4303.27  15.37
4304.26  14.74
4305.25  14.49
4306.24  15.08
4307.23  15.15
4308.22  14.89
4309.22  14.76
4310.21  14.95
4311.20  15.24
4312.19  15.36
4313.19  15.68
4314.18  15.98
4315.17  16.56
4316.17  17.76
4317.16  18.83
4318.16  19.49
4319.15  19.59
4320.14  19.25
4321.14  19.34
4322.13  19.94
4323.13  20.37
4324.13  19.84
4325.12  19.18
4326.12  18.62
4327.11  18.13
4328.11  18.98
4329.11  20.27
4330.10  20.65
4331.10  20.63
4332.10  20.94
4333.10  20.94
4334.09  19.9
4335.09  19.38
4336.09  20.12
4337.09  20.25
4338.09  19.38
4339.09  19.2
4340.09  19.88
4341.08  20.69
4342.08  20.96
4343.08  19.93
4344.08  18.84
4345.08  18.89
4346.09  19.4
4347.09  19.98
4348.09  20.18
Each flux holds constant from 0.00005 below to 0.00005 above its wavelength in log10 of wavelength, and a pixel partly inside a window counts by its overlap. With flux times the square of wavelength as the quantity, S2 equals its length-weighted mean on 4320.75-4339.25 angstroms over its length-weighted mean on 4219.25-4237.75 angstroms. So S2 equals 1.2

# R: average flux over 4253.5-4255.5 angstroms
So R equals 16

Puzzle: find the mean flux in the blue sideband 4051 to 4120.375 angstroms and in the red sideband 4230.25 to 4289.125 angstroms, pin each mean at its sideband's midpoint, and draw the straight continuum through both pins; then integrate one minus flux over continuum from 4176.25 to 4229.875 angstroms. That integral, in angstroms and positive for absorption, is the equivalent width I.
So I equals 4.13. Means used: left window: 18.1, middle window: 15.4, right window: 16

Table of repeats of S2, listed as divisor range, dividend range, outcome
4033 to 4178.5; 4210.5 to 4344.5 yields 1.04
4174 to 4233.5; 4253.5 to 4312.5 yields 1.03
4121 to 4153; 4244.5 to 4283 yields 1.02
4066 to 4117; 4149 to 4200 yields 0.92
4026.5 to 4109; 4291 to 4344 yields 1.11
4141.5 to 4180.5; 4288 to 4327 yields 1.06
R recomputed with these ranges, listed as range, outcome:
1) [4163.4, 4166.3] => 19.1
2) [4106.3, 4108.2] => 16.7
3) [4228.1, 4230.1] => 16.5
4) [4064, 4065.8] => 16.2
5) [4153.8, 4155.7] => 16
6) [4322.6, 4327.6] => 19.2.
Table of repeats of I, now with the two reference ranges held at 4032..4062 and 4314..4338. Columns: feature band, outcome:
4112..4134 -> 0.99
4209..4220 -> 1.70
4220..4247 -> 3.09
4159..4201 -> 5.17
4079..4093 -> -0.28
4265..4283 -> 3.45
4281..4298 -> 3.37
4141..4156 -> 1.72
